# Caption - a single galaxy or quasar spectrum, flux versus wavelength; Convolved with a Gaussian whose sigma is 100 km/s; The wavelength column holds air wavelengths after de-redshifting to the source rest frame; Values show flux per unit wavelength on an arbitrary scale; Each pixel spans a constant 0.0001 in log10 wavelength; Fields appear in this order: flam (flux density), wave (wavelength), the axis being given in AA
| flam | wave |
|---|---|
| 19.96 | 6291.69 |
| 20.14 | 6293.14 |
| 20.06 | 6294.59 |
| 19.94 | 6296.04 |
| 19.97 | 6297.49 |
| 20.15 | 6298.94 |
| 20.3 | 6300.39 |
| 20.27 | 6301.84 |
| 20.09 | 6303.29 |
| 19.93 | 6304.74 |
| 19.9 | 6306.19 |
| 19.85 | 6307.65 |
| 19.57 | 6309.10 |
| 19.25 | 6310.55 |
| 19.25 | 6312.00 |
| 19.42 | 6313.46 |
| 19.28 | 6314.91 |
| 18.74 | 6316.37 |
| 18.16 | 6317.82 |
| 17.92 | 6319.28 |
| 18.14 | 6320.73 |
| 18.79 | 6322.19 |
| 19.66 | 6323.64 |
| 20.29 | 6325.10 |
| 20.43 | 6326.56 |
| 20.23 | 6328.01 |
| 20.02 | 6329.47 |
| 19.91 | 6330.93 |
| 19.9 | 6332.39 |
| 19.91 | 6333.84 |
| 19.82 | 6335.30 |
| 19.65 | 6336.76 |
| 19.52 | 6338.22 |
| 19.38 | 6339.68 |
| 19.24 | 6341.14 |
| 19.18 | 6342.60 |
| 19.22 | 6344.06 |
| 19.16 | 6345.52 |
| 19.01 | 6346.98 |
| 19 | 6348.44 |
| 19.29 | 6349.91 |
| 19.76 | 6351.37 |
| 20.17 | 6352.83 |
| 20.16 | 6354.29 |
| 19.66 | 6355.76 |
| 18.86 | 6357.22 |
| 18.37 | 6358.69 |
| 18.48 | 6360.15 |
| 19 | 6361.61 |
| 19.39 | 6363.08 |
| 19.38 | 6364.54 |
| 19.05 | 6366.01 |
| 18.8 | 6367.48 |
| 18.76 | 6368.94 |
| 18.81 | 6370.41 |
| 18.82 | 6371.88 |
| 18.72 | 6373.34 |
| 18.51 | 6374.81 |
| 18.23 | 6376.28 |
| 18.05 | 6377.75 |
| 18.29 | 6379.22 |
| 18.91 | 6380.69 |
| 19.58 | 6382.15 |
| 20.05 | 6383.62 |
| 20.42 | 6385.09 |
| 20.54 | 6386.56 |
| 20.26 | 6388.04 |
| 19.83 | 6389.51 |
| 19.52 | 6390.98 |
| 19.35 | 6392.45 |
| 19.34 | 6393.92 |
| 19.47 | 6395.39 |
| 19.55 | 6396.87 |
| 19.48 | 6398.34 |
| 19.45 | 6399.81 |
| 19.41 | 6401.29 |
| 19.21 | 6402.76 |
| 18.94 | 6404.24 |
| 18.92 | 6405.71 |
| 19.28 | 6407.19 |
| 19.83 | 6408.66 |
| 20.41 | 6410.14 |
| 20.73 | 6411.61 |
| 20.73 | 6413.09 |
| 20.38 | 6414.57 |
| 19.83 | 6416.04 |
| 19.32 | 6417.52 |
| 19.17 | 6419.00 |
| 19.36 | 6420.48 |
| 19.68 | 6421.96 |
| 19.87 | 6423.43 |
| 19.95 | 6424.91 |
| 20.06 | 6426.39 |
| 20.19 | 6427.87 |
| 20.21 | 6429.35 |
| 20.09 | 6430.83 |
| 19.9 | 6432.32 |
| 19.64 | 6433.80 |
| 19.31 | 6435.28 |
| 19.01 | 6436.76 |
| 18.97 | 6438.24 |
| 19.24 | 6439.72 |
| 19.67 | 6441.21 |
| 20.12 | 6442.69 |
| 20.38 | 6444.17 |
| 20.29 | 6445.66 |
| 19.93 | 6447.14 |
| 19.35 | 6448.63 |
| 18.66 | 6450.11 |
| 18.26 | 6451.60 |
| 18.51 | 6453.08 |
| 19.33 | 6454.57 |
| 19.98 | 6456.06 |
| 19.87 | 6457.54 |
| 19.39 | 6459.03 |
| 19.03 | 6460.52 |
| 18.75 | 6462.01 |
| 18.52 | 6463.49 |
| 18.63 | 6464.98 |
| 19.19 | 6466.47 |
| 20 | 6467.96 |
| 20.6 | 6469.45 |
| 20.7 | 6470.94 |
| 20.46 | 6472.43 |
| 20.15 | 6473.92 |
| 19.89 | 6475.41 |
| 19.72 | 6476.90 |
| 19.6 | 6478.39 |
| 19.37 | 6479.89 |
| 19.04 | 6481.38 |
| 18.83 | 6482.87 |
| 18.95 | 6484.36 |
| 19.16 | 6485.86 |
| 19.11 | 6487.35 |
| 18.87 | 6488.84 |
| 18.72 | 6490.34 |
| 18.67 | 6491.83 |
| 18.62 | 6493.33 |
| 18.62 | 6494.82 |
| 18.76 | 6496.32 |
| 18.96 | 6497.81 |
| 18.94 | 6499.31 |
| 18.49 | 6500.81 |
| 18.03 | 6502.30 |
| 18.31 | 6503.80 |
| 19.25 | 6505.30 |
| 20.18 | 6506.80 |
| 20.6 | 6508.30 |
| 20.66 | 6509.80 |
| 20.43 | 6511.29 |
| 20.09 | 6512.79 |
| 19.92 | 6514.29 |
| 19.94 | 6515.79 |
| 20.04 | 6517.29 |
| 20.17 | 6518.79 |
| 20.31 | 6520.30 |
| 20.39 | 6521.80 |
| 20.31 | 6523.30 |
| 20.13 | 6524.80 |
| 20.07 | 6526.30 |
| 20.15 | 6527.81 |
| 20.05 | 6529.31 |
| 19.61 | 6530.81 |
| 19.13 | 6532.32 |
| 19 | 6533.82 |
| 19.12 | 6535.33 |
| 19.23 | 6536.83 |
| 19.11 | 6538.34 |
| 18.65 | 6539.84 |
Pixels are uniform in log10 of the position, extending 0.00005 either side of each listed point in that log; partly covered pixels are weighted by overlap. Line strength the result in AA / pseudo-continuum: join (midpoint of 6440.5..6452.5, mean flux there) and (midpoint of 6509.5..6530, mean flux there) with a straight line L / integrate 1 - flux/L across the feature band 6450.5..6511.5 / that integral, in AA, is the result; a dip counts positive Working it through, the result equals 1.8 AA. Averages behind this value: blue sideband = 19.6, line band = 19.3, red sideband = 20.2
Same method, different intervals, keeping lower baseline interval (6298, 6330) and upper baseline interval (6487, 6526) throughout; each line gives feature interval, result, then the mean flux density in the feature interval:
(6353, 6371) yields 0.39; 19.1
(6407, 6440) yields -0.50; 19.8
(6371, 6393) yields 0.28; 19.3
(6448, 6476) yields 0.10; 19.4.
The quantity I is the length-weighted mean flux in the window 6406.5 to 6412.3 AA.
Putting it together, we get 20.1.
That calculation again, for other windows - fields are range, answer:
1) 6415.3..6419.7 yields 19.5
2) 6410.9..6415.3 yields 20.6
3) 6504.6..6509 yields 20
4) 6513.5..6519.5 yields 20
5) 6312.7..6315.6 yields 19.3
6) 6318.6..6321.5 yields 18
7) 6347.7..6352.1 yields 19.3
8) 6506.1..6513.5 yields 20.4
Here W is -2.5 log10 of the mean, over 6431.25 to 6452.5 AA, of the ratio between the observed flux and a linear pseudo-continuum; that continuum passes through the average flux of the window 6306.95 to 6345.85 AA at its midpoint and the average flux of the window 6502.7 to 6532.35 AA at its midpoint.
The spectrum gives 0.02 mag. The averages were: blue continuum 19.4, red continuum 20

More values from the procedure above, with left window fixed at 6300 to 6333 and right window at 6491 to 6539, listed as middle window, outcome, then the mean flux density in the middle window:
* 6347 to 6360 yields 0.01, 19.3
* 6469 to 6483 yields -0.02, 19.9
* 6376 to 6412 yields 0.00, 19.5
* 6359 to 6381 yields 0.04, 18.7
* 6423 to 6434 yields -0.03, 20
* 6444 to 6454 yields 0.01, 19.3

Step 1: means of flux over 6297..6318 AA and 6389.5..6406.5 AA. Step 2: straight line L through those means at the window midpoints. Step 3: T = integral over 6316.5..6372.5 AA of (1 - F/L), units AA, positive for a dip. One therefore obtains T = 0.7 AA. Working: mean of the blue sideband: 19.6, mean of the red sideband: 19.4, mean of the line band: 19.3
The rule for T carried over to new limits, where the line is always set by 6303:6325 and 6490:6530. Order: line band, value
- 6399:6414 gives -0.2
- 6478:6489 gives 0.2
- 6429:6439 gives -0.1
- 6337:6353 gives -0.1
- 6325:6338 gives -0.5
